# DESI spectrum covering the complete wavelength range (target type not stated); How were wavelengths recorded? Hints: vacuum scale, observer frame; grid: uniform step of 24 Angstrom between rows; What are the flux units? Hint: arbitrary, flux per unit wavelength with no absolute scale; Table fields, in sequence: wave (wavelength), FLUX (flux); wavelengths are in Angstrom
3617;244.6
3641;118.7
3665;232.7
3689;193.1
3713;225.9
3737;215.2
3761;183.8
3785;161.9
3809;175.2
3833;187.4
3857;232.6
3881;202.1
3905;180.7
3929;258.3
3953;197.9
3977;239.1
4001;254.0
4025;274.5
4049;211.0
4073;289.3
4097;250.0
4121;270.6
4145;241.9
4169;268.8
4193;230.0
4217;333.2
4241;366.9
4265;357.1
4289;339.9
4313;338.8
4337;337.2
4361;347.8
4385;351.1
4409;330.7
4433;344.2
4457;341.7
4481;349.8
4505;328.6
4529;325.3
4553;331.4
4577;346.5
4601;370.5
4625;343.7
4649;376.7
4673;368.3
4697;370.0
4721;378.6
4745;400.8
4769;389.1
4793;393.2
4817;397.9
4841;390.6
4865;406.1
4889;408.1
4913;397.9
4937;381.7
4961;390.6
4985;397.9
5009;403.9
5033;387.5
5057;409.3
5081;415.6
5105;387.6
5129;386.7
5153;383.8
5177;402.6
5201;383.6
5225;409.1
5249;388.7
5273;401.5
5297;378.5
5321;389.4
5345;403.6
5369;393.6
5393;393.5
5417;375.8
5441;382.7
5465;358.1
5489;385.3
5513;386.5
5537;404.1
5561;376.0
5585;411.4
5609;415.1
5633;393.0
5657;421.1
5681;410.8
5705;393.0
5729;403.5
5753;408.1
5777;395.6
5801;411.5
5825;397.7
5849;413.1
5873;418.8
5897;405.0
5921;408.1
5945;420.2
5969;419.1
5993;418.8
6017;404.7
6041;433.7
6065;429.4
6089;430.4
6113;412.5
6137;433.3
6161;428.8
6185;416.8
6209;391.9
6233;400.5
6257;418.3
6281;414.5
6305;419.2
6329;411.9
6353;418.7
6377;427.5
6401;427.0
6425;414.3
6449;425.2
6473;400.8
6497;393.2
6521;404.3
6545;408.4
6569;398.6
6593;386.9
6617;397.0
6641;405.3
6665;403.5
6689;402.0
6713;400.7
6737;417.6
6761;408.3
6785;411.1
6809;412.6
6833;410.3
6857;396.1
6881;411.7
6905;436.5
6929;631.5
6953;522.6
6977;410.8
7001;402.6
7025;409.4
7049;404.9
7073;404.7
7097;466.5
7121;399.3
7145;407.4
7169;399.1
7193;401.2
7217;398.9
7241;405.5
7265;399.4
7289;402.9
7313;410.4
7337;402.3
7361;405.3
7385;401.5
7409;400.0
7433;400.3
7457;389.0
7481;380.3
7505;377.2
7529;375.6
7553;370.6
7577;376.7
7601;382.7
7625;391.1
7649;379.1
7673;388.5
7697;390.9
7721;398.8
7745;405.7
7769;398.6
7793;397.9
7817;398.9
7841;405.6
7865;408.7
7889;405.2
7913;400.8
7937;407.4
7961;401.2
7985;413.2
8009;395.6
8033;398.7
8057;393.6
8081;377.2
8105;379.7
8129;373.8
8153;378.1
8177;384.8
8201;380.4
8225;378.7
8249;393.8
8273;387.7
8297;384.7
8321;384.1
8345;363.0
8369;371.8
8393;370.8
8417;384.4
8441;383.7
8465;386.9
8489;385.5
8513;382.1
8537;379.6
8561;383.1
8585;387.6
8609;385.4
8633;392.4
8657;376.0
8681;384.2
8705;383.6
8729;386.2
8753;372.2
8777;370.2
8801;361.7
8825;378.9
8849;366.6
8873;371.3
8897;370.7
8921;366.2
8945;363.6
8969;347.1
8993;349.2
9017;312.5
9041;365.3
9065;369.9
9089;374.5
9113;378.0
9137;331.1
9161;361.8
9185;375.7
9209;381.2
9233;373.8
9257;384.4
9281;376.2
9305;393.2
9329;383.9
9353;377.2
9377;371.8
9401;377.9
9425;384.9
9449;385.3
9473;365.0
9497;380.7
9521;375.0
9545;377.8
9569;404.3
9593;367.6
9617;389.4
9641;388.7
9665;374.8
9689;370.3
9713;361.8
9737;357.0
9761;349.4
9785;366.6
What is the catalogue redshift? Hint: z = 0.055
